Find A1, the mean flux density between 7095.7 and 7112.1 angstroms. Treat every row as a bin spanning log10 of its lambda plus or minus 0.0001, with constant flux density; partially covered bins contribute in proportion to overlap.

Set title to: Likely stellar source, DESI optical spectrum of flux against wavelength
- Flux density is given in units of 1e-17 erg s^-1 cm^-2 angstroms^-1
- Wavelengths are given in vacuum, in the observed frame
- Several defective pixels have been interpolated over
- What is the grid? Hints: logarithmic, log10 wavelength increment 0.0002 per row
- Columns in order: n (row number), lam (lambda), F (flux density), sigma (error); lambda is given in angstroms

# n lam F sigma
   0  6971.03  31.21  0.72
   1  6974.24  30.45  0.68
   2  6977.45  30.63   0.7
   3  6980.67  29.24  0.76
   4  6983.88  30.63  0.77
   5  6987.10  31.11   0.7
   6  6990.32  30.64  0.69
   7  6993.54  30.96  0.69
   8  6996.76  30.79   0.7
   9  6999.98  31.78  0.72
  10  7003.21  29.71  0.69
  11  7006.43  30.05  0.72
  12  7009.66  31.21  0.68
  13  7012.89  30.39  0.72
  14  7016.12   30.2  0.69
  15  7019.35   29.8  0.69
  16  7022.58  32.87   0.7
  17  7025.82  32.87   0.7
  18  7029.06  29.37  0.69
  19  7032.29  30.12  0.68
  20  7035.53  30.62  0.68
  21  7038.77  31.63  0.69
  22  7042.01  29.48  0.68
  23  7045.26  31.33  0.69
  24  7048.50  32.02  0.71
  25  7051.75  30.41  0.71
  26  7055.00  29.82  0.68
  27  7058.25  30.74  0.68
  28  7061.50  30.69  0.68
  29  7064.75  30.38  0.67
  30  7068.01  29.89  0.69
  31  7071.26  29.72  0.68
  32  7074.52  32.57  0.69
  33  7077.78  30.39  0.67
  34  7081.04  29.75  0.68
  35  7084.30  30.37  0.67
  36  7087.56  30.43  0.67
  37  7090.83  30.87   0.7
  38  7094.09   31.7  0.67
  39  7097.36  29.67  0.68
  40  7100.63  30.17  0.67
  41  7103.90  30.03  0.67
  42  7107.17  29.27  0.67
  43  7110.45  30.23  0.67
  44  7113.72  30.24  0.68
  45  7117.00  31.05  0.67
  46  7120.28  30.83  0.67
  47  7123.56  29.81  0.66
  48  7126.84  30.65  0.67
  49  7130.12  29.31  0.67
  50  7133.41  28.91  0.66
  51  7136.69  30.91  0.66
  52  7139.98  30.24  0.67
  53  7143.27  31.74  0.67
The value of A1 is 29.9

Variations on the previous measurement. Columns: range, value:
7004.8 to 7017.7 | 30.5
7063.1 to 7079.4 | 30.6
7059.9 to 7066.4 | 30.5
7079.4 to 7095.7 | 30.6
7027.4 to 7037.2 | 30.1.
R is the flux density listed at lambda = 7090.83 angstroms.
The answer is 30.87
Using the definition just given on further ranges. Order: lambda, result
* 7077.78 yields 30.39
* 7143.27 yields 31.74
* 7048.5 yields 32.02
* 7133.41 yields 28.91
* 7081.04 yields 29.75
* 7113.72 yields 30.24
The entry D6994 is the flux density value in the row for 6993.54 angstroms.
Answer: 30.96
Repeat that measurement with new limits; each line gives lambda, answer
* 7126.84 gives 30.65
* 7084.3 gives 30.37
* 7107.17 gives 29.27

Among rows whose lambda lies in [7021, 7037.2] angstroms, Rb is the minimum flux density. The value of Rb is 29.37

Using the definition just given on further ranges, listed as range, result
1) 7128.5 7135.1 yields 28.91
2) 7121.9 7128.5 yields 29.81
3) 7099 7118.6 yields 29.27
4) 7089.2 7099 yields 29.67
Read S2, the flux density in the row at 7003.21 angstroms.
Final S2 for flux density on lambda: 29.71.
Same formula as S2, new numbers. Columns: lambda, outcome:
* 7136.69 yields 30.91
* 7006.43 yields 30.05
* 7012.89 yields 30.39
